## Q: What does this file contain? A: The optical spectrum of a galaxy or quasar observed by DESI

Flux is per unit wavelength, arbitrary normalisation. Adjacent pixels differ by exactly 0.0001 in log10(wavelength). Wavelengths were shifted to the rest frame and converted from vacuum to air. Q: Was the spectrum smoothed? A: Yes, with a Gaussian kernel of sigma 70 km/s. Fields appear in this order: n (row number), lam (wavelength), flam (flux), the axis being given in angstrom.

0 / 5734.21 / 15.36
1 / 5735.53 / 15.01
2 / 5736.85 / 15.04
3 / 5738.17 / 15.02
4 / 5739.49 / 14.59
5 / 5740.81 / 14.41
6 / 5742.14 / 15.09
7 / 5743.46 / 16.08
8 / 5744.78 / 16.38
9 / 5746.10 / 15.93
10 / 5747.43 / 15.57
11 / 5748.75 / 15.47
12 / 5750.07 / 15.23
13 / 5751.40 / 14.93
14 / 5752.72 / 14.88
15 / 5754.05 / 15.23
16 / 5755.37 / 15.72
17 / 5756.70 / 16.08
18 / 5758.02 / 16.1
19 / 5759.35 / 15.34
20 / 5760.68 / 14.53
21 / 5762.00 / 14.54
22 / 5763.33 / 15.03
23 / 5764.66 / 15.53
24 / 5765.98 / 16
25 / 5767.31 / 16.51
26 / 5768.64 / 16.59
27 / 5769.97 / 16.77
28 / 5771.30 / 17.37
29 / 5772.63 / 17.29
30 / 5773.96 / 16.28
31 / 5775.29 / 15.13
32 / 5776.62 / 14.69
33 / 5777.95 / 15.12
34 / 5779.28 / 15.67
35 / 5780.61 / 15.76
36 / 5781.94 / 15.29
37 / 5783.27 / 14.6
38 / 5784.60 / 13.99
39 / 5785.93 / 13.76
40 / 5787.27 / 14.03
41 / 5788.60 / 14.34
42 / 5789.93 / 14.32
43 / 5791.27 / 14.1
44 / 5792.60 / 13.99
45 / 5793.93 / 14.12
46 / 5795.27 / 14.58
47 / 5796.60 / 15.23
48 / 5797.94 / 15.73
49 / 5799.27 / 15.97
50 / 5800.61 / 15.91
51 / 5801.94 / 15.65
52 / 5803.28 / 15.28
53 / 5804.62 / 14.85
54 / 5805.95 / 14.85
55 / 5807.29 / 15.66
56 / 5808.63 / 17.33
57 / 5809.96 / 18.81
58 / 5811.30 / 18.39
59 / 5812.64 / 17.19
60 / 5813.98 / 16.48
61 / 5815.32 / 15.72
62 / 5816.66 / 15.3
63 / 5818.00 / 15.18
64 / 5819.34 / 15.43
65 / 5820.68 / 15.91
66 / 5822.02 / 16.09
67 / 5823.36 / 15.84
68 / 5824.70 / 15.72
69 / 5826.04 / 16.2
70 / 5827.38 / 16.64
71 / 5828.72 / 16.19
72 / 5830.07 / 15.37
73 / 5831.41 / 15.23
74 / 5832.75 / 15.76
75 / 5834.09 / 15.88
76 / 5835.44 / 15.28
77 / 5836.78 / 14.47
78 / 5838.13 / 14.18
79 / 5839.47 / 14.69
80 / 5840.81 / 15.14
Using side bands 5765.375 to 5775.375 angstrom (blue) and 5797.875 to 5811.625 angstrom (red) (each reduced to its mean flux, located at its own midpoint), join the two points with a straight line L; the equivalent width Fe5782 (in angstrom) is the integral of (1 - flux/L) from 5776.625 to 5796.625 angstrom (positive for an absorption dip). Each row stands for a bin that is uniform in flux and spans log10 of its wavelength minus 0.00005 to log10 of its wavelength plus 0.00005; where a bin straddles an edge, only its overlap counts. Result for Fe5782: 2.21 angstrom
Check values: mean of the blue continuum 16.6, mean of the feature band 14.6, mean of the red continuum 16.2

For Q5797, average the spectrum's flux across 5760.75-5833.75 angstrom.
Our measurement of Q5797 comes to 15.6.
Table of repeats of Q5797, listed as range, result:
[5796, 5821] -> 16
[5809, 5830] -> 16.3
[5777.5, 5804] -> 14.9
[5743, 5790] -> 15.5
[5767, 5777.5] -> 16.3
